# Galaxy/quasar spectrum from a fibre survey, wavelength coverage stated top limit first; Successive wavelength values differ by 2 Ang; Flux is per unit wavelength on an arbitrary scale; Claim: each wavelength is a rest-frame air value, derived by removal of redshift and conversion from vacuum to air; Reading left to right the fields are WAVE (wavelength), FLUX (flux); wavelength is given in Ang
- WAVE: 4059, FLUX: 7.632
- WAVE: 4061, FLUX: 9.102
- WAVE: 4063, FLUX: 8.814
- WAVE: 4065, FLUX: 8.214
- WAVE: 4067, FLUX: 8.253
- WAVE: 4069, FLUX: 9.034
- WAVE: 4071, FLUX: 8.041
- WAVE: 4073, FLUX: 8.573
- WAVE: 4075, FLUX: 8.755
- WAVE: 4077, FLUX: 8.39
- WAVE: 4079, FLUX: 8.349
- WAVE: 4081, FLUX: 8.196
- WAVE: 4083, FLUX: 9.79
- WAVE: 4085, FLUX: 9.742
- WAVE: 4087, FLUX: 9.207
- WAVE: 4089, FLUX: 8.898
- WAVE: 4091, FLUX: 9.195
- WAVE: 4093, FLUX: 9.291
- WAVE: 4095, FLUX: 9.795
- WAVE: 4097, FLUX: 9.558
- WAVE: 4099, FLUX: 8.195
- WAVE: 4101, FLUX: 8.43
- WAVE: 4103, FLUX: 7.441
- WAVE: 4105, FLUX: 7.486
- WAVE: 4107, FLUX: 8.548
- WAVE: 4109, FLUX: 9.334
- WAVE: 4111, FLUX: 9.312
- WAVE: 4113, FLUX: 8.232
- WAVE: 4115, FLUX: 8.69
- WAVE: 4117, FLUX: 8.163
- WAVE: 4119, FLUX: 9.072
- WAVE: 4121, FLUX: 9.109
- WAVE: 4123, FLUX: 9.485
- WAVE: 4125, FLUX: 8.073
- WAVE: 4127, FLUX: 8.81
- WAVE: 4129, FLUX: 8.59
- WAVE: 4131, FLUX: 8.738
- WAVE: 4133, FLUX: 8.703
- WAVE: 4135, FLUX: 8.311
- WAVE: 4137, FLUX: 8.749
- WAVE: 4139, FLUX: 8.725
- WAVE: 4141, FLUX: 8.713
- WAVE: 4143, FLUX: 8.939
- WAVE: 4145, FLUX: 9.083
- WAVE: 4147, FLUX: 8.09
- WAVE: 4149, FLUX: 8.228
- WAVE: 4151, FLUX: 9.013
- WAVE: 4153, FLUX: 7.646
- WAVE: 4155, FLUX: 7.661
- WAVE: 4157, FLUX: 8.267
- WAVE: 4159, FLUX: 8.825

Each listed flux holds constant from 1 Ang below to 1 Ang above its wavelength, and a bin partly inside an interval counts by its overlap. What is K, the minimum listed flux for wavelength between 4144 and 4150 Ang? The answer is 8.09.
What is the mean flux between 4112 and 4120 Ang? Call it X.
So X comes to 8.54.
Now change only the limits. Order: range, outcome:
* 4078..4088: 9.06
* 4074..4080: 8.5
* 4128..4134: 8.68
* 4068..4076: 8.6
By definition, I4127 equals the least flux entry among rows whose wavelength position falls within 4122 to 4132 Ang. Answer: 8.073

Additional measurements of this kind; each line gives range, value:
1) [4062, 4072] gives 8.041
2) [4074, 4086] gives 8.196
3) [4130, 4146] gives 8.311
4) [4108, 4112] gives 9.312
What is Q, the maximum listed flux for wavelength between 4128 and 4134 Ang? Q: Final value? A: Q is 8.738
